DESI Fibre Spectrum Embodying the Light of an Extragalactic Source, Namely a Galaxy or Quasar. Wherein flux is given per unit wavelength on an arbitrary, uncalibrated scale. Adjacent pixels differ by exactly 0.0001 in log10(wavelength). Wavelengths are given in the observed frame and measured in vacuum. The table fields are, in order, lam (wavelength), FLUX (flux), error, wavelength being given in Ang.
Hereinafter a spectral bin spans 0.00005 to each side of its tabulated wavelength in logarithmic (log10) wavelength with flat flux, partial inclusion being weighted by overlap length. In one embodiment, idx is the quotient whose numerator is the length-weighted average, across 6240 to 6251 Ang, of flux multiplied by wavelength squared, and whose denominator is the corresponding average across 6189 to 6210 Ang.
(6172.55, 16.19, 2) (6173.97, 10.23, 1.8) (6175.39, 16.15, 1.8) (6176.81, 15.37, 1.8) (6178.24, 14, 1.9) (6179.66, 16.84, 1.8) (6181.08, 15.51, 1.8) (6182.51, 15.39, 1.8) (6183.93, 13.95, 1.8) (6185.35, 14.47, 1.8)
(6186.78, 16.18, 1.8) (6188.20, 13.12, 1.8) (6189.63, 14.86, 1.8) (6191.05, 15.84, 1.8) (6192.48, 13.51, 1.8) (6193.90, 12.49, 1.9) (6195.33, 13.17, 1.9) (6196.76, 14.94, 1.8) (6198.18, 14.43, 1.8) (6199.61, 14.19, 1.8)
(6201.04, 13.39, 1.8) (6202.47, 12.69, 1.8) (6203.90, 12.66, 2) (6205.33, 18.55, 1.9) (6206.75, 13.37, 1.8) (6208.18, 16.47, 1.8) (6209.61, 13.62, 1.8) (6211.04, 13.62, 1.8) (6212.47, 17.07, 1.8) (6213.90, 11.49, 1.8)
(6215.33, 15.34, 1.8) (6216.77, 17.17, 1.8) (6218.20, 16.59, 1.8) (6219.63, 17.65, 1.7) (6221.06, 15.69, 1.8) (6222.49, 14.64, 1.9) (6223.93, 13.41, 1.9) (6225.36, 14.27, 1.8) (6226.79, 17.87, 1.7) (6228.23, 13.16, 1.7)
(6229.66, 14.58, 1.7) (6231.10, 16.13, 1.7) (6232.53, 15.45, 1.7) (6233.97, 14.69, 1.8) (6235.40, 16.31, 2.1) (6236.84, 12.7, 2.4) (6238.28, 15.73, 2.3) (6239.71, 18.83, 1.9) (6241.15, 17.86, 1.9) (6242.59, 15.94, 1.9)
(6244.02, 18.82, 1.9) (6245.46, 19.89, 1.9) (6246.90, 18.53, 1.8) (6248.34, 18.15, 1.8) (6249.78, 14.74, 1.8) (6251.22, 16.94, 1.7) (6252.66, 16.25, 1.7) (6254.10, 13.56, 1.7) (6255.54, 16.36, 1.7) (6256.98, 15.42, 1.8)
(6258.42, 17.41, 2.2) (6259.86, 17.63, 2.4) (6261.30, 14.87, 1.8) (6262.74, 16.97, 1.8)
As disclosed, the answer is 1.3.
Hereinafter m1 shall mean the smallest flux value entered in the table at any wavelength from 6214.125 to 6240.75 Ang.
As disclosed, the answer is 12.7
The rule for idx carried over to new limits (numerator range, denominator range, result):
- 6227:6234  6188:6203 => 1.09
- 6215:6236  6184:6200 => 1.10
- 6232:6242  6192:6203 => 1.19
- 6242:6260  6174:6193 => 1.16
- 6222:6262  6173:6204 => 1.15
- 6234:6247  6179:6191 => 1.15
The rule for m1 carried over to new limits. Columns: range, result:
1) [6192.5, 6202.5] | 12.49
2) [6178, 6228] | 11.49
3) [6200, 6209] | 12.66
